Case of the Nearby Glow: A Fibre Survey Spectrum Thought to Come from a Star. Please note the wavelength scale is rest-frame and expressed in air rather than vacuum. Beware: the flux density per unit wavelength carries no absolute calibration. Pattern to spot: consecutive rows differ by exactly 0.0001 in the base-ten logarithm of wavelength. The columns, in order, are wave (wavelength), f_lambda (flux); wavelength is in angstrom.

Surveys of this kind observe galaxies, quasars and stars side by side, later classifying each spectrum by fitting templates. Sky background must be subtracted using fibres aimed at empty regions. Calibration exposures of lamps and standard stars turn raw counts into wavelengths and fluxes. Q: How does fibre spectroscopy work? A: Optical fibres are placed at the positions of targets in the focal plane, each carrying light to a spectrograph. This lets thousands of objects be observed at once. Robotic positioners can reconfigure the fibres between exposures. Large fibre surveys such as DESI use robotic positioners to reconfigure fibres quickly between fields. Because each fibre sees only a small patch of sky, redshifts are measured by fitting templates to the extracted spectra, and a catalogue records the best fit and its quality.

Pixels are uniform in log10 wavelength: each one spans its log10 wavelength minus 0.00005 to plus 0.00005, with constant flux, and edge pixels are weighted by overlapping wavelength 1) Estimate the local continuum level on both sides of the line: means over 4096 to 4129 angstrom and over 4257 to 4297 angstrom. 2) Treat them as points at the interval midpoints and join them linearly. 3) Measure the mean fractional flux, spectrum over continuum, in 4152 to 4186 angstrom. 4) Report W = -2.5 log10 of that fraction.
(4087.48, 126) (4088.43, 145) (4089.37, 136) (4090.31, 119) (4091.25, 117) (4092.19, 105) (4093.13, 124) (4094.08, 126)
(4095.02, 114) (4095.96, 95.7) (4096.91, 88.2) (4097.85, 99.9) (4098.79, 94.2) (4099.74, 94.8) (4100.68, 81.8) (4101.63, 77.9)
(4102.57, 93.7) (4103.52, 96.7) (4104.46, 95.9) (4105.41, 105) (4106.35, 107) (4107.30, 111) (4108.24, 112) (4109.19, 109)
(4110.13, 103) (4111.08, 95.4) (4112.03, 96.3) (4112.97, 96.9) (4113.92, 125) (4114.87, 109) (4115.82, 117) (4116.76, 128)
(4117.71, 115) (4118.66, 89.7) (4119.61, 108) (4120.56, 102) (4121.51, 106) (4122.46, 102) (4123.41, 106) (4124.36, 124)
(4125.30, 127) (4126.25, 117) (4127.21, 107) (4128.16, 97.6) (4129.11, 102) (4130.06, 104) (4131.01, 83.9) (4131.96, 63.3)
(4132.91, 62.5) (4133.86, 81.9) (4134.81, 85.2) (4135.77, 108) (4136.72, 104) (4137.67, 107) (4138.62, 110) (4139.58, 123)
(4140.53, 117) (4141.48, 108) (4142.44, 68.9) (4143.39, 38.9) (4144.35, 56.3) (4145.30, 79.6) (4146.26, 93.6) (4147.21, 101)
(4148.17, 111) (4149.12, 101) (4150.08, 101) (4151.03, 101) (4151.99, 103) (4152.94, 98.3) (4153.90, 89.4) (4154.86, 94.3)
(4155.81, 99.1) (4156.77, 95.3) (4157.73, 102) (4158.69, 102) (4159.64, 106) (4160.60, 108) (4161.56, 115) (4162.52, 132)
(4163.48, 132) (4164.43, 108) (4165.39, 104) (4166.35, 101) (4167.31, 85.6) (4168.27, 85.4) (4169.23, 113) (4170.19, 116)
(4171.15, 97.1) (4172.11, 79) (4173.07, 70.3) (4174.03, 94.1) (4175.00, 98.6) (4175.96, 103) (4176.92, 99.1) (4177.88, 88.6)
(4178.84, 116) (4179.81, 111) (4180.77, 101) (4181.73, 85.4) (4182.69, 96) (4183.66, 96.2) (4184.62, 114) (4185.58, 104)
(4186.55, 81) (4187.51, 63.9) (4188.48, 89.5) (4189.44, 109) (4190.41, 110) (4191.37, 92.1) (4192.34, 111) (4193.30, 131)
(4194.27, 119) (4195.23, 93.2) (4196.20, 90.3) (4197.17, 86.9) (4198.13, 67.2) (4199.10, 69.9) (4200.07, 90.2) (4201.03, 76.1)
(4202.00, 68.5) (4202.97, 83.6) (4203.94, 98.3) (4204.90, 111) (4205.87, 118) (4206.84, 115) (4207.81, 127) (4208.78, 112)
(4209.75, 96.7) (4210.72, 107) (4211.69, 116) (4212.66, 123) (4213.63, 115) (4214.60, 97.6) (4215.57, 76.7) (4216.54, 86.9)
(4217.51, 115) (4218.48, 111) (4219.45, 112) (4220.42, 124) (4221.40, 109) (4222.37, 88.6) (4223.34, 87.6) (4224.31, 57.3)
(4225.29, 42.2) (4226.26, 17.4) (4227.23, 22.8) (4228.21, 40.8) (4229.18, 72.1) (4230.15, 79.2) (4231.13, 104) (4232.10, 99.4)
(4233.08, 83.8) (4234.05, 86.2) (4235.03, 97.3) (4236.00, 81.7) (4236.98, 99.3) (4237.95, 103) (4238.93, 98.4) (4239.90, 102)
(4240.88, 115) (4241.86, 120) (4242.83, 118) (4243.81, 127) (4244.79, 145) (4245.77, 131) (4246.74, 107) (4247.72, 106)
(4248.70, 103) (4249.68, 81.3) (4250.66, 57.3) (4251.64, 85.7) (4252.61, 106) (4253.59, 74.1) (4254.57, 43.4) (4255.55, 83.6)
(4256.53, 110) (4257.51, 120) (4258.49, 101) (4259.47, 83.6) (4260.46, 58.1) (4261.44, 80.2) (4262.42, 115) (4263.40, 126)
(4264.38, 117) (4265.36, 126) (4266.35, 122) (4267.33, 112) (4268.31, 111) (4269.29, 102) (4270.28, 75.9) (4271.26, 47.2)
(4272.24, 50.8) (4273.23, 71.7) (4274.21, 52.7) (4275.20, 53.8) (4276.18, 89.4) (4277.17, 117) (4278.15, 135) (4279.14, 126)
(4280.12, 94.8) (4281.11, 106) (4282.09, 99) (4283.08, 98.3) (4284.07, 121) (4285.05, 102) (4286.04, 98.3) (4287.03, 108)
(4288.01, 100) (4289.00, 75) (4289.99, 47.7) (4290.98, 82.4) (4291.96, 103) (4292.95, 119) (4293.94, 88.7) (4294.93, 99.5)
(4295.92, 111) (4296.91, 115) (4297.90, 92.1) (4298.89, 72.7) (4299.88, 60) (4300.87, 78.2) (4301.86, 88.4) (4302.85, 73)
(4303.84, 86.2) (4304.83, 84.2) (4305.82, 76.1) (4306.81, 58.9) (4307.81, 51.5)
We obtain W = 0.00 mag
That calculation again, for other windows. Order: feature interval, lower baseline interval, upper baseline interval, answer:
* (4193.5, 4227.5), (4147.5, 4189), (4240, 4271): 0.08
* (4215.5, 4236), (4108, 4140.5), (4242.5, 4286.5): 0.21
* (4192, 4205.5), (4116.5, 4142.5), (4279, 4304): 0.07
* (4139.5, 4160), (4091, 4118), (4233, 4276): 0.08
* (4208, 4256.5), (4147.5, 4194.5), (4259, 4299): 0.05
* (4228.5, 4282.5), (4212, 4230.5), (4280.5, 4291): -0.08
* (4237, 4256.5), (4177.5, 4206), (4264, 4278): -0.10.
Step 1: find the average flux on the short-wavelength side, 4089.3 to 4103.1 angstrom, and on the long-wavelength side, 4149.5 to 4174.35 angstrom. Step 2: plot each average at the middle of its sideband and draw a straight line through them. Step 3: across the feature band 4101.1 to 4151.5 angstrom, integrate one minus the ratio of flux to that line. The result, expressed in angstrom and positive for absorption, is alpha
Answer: 1.3 angstrom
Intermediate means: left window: 104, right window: 101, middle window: 99.8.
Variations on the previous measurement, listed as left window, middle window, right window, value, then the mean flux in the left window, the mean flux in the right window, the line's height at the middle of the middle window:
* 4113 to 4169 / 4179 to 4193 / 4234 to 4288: 0.2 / 101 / 98.3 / 99.9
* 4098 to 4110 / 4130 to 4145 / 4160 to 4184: 1.7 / 98.5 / 101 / 99.9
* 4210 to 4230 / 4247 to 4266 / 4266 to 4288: -0.4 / 86.1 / 95.1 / 91.9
